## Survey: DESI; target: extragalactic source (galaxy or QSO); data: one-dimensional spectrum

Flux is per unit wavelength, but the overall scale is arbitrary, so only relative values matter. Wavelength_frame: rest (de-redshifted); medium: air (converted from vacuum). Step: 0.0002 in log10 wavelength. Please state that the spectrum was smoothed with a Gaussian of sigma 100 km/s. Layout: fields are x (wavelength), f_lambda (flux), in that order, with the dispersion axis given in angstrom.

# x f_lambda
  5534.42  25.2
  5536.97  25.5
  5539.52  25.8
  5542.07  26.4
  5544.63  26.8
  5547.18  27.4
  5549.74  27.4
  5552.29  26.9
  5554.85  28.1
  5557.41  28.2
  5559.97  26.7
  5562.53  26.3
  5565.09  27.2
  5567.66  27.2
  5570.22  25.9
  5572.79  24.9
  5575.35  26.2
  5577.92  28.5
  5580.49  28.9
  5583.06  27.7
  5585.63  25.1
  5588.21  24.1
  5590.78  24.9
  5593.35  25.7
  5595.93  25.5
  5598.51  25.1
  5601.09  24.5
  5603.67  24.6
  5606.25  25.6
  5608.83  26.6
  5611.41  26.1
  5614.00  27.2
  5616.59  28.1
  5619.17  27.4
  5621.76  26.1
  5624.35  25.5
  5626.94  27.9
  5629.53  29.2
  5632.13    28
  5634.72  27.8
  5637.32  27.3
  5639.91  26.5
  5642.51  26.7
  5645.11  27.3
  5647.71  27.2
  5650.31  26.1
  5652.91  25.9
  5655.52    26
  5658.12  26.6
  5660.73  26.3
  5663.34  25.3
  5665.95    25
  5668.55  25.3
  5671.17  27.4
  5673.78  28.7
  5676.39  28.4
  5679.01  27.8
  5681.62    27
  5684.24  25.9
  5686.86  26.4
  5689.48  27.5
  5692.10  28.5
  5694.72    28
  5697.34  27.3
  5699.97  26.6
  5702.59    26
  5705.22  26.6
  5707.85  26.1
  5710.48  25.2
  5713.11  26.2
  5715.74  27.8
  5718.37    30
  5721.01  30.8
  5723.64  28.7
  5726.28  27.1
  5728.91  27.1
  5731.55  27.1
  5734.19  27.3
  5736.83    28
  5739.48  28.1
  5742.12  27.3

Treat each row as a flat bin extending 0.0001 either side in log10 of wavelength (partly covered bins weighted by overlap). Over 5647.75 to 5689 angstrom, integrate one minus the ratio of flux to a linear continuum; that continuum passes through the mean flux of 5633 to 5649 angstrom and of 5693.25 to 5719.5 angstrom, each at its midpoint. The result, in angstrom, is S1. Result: 0.8 angstrom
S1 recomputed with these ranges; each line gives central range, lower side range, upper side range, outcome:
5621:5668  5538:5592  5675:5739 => 0.7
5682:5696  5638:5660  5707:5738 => 0.0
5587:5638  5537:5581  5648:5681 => 0.8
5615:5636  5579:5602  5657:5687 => -1.1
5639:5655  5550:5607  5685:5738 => 0.2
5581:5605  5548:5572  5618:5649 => 1.6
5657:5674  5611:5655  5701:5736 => 0.6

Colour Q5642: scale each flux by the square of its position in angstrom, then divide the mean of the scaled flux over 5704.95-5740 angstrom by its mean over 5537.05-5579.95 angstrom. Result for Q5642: 1.1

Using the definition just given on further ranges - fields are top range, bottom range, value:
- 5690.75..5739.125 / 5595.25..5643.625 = 1.07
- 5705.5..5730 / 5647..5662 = 1.07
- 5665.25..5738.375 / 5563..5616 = 1.09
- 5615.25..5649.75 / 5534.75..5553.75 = 1.06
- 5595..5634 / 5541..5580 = 1.00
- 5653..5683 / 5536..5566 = 1.03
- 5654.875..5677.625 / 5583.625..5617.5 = 1.06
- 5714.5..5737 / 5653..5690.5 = 1.08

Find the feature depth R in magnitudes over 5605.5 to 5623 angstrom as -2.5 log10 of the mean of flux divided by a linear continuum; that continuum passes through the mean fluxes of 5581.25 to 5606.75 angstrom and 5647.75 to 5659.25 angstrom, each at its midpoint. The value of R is -0.05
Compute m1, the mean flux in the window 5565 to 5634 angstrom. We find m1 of 26.4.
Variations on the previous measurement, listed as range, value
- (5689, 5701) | 27.6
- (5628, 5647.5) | 27.5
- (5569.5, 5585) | 27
